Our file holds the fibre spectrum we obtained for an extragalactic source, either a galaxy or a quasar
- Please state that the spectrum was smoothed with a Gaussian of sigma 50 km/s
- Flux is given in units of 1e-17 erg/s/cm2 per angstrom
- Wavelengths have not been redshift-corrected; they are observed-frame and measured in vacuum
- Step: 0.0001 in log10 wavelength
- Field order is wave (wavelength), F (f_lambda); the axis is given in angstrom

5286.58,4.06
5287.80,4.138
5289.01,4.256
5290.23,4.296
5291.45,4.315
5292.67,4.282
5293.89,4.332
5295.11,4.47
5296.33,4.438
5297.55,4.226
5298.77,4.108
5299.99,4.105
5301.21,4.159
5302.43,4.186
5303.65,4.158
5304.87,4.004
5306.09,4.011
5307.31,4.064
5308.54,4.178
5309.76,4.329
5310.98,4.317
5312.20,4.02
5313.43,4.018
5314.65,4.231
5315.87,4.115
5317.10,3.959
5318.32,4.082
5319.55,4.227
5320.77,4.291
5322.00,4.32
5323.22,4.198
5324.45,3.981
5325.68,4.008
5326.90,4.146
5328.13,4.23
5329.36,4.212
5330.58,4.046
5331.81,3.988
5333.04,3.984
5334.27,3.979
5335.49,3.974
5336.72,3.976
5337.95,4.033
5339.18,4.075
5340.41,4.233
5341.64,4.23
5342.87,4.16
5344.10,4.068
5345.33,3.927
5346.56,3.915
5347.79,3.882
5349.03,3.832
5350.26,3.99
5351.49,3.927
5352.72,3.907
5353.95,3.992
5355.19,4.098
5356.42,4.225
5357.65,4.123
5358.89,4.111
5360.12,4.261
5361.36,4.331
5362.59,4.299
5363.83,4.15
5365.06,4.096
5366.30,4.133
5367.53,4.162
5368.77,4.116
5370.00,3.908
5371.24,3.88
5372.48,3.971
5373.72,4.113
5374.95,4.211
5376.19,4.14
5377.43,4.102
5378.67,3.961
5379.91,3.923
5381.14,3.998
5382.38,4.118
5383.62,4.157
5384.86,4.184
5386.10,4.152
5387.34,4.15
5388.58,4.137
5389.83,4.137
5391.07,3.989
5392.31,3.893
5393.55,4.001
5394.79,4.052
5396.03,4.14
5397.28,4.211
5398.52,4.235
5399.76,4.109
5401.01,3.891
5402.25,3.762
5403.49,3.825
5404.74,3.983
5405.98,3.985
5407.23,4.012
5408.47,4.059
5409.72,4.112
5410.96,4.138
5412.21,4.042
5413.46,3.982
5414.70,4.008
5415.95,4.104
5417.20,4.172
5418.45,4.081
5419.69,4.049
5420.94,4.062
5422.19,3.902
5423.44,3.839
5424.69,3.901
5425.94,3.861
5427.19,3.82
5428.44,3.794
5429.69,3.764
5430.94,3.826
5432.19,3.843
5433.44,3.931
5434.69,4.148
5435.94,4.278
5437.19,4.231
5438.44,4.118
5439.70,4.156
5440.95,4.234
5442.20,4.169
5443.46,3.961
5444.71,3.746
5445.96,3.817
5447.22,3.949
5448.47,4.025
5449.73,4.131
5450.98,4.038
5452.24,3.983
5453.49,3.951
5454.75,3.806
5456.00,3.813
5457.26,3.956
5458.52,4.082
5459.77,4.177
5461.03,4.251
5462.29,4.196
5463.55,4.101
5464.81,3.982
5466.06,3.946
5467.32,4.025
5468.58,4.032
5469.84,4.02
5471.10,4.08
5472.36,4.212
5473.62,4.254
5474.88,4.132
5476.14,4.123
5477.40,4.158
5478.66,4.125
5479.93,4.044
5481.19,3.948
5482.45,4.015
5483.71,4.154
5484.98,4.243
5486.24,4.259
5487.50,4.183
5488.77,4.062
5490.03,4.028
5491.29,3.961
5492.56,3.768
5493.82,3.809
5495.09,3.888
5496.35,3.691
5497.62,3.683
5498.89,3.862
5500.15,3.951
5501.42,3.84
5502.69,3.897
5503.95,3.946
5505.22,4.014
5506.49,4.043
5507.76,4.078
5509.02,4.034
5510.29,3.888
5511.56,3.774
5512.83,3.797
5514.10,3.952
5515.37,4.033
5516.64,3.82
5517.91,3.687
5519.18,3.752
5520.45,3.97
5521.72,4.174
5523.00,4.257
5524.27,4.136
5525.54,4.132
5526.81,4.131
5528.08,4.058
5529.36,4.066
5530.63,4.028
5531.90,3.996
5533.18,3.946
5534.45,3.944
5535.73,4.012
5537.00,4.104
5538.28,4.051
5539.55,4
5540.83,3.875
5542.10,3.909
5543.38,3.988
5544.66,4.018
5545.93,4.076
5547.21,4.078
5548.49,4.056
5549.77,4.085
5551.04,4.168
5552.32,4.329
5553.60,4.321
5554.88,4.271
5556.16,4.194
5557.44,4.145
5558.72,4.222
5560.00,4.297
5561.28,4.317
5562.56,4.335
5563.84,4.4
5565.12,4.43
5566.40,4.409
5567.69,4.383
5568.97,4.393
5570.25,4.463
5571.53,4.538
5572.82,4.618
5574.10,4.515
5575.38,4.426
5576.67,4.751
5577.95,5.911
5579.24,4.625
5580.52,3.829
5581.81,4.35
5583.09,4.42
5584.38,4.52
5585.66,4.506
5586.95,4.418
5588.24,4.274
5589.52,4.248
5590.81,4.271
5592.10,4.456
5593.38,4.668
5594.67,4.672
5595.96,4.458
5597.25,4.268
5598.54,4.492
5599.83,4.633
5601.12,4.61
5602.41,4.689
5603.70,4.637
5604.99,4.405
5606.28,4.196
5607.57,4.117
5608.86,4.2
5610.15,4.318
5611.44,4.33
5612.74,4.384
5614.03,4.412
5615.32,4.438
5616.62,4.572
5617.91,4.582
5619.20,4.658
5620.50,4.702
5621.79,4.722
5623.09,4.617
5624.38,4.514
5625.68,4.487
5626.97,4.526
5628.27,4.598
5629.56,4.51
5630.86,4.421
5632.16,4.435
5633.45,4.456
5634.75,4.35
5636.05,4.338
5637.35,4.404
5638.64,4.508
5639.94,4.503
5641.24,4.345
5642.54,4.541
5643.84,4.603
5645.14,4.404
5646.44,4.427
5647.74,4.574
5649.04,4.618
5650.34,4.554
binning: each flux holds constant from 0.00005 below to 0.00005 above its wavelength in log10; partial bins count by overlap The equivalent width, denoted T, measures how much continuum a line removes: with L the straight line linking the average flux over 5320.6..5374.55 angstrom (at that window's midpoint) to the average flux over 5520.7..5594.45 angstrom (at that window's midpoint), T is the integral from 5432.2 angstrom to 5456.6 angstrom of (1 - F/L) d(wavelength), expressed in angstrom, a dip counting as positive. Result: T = 0.86 angstrom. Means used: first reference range 4.08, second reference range 4.27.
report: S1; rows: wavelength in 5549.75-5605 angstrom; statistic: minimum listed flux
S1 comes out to 3.829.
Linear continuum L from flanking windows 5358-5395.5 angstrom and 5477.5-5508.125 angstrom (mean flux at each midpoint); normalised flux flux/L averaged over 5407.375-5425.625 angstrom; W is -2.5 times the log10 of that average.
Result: 0.01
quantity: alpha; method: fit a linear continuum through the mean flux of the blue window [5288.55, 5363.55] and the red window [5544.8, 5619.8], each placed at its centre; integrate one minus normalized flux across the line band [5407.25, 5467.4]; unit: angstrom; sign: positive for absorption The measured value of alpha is 3.37 angstrom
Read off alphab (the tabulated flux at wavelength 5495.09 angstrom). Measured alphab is 3.888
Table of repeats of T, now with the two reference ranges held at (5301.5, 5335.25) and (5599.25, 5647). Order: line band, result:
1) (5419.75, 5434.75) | 1.3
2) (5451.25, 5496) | 2.6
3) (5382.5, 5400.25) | 0.4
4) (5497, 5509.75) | 1.2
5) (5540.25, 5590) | 0.8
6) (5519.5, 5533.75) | 0.9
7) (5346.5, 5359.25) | 0.5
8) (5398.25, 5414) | 0.8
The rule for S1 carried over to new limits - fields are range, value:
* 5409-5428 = 3.82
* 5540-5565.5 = 3.875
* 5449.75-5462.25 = 3.806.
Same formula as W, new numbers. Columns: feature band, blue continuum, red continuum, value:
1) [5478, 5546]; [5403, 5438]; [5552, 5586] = 0.08 mag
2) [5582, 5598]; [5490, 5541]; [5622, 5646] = -0.04 mag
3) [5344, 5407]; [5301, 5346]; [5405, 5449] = 0.00 mag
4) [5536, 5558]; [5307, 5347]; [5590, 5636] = 0.08 mag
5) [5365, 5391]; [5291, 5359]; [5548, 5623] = 0.03 mag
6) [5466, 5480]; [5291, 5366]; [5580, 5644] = 0.05 mag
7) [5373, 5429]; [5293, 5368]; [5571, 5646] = 0.05 mag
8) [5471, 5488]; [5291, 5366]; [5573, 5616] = 0.05 mag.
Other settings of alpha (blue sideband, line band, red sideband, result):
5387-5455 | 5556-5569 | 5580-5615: 0.01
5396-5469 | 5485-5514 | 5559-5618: 1.84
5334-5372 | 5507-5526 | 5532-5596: 1.30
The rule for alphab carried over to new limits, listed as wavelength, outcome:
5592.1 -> 4.456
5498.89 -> 3.862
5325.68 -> 4.008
